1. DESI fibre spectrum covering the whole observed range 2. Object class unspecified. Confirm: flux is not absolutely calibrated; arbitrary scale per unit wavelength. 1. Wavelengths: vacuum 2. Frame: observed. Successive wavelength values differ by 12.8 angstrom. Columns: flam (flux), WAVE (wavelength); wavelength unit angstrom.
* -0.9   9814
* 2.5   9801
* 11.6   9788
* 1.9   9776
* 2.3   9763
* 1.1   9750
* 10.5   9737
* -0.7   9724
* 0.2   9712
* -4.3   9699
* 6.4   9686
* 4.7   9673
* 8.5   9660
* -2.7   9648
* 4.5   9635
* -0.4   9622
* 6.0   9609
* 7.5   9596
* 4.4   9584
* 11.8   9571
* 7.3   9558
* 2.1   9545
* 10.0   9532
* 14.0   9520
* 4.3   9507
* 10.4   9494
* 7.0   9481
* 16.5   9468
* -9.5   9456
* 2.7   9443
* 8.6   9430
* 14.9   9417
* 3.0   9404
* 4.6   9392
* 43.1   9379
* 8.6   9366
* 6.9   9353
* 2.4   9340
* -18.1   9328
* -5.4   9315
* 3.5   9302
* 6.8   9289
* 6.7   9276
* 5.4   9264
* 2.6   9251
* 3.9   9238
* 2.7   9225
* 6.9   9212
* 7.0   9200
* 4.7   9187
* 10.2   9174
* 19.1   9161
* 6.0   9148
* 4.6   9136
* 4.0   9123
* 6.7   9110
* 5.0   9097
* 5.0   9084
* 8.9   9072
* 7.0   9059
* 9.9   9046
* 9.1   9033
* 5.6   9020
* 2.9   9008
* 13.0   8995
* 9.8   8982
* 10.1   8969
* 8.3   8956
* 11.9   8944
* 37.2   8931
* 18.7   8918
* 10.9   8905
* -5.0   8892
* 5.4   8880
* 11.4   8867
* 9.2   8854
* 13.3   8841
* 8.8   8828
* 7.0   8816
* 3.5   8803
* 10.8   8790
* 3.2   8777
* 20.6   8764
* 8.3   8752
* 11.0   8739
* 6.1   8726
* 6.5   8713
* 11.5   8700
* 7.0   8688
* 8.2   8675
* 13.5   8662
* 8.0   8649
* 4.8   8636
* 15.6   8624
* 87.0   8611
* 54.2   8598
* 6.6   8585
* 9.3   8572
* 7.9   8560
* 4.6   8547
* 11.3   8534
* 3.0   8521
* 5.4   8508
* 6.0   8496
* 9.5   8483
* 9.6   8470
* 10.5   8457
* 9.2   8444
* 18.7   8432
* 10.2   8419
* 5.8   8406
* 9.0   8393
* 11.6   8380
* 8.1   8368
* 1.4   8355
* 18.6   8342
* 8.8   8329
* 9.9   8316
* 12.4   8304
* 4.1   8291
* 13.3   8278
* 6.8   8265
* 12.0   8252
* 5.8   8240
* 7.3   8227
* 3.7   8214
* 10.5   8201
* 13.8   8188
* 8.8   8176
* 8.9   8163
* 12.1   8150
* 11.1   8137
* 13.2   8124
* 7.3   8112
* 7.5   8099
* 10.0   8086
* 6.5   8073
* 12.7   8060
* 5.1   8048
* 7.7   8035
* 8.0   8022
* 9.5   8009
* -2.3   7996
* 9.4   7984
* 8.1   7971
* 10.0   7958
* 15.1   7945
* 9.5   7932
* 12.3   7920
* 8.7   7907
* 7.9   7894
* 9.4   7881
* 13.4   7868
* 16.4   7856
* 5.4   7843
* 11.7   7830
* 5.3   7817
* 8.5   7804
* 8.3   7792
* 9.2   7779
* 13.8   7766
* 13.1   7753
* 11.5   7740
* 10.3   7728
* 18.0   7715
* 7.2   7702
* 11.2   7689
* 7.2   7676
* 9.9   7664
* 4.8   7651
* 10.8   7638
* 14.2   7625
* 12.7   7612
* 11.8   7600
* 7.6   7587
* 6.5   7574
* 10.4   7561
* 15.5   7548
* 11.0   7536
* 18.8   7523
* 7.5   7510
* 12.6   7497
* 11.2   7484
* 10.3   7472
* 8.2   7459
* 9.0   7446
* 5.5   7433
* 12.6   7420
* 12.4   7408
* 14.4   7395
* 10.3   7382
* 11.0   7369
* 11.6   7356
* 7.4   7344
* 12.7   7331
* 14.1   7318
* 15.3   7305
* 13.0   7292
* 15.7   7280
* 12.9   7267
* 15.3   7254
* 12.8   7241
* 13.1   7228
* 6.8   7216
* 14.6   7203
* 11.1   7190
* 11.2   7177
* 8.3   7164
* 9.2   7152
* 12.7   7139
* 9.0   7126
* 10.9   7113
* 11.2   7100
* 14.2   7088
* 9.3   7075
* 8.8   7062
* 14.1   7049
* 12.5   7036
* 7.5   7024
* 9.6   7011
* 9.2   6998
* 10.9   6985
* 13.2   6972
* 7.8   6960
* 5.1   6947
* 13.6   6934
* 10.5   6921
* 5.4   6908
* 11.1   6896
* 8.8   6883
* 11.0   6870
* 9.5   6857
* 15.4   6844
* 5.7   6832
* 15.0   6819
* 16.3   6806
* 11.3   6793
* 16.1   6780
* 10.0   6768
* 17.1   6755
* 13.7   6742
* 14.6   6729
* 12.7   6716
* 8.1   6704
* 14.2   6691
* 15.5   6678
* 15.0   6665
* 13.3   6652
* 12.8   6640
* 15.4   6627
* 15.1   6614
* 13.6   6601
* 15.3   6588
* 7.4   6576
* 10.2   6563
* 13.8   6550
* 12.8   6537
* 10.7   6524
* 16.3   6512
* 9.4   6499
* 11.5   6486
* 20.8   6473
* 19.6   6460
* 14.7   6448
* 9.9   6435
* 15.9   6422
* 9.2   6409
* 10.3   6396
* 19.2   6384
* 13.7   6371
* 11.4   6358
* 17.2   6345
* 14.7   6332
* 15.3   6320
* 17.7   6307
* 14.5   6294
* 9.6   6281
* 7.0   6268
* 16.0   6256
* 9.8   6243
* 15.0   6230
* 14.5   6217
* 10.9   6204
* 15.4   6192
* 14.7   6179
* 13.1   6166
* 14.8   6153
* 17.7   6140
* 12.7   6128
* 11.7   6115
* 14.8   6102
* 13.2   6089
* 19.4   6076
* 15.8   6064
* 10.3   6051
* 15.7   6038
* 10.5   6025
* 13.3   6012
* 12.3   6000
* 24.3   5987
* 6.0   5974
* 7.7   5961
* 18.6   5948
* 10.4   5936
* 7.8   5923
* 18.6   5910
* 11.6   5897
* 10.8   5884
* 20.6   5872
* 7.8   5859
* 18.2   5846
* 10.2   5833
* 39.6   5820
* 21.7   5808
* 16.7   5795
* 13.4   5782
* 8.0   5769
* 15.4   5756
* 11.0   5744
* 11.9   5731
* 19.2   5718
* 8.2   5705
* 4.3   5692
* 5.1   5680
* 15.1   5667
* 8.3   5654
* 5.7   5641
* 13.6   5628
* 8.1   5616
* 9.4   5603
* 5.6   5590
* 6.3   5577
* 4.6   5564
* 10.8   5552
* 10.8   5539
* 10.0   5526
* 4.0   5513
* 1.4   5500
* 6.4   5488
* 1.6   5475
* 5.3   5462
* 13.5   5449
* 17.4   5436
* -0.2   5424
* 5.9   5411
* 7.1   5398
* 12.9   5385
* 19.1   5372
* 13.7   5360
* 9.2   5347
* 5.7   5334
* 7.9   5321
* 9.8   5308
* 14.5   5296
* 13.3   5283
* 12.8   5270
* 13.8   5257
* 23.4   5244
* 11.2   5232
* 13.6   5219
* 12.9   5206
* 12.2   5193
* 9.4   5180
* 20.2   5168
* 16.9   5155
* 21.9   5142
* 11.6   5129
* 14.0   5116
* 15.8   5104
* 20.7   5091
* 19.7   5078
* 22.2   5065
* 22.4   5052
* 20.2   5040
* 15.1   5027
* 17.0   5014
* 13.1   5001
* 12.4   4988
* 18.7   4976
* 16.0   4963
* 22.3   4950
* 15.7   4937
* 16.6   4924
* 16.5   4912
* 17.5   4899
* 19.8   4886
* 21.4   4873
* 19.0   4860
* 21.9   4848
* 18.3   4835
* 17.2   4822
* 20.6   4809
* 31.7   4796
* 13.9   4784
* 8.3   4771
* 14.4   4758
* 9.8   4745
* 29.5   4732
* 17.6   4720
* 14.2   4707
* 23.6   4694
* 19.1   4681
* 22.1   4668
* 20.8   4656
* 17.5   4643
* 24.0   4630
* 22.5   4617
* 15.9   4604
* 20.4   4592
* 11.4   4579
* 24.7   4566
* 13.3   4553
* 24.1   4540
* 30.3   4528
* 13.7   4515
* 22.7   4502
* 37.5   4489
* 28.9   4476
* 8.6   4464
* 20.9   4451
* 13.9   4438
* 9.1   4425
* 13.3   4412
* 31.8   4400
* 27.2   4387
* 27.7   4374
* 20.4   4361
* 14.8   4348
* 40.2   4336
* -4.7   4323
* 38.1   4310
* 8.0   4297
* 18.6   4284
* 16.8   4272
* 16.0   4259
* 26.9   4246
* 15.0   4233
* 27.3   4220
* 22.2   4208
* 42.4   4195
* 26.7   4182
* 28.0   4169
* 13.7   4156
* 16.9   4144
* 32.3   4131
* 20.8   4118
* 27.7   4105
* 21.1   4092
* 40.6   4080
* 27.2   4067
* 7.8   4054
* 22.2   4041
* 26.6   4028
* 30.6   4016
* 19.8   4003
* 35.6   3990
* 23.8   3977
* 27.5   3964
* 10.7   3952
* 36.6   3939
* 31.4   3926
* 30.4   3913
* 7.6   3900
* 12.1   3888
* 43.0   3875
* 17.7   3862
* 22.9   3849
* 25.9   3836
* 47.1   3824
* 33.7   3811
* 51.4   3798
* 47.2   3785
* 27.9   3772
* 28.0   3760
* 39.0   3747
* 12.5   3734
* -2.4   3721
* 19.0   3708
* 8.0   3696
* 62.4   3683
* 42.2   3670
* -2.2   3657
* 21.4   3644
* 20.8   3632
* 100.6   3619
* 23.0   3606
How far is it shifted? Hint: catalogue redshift 1.31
